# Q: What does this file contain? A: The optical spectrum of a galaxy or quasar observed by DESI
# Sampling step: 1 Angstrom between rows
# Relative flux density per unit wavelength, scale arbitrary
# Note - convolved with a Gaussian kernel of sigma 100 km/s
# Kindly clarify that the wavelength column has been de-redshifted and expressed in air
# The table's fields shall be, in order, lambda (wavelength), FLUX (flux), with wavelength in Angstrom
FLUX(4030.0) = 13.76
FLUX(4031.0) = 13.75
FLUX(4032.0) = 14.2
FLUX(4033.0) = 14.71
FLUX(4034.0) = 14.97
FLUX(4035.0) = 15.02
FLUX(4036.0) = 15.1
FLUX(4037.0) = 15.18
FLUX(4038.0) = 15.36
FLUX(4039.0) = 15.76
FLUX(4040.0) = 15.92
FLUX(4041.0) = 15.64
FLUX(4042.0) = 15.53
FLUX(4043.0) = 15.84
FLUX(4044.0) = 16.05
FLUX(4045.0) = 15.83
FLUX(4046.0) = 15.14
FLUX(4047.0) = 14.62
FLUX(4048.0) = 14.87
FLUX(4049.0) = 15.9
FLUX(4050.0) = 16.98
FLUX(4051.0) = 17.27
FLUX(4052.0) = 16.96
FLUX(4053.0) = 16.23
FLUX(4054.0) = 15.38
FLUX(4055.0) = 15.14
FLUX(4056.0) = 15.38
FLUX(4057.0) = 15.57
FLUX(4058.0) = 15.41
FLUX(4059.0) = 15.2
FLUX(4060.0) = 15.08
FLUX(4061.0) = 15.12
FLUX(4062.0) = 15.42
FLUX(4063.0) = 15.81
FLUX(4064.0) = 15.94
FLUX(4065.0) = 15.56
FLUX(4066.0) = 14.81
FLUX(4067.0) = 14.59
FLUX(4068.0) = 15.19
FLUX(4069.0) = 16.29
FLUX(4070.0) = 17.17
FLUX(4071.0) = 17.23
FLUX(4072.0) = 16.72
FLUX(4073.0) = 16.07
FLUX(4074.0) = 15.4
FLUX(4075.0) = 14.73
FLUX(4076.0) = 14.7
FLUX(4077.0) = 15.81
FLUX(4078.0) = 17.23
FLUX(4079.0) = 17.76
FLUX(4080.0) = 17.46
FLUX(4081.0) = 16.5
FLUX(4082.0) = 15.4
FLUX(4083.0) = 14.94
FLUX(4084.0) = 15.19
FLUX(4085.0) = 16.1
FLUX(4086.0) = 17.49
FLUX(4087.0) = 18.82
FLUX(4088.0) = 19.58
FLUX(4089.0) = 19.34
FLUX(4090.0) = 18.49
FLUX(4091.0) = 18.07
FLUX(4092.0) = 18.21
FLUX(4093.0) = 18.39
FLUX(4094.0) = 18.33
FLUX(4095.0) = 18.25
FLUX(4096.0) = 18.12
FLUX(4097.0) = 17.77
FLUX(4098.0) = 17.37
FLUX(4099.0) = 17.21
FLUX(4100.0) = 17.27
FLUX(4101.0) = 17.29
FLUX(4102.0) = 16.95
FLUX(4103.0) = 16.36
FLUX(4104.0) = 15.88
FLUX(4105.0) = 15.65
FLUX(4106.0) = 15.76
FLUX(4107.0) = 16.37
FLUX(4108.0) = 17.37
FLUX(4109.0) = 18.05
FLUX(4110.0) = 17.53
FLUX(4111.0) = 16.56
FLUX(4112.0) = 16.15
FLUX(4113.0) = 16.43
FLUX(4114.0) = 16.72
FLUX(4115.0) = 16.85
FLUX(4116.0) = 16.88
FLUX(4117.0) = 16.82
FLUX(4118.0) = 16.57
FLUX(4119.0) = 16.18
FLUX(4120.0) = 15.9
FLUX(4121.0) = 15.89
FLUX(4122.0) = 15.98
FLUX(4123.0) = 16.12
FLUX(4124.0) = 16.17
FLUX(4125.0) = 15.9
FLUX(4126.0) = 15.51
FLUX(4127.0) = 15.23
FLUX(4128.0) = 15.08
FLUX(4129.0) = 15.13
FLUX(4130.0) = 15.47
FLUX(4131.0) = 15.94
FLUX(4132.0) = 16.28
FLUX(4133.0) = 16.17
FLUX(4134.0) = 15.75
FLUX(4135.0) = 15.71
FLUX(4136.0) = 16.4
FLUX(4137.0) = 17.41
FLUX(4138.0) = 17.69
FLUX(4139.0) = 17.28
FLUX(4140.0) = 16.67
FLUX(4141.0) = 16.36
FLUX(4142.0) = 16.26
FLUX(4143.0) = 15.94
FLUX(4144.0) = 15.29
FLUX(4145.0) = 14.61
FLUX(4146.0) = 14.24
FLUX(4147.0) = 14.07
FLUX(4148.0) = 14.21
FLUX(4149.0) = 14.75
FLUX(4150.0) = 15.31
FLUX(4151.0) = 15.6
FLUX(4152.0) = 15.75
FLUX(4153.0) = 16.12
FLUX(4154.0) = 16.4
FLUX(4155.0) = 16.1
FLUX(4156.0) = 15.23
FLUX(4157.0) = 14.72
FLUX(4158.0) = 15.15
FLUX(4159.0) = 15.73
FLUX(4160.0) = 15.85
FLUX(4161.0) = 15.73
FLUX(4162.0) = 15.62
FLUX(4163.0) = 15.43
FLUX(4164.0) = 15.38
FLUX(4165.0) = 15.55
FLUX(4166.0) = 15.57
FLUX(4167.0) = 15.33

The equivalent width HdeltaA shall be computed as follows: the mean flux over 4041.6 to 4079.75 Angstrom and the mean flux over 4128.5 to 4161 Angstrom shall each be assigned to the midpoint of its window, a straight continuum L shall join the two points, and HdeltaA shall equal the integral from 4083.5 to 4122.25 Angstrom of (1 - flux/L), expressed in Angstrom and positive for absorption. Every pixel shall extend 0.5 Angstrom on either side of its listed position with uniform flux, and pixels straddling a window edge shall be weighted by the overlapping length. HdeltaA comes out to -3.4 Angstrom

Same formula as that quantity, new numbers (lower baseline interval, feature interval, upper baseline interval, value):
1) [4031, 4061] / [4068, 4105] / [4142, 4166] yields -3.76 Angstrom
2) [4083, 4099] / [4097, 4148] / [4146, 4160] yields 0.93 Angstrom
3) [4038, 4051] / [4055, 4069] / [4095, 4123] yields 0.58 Angstrom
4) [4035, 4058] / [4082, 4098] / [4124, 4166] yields -2.07 Angstrom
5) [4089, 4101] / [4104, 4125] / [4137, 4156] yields 0.81 Angstrom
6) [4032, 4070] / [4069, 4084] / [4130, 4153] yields -0.56 Angstrom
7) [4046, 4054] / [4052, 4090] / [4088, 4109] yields 1.17 Angstrom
